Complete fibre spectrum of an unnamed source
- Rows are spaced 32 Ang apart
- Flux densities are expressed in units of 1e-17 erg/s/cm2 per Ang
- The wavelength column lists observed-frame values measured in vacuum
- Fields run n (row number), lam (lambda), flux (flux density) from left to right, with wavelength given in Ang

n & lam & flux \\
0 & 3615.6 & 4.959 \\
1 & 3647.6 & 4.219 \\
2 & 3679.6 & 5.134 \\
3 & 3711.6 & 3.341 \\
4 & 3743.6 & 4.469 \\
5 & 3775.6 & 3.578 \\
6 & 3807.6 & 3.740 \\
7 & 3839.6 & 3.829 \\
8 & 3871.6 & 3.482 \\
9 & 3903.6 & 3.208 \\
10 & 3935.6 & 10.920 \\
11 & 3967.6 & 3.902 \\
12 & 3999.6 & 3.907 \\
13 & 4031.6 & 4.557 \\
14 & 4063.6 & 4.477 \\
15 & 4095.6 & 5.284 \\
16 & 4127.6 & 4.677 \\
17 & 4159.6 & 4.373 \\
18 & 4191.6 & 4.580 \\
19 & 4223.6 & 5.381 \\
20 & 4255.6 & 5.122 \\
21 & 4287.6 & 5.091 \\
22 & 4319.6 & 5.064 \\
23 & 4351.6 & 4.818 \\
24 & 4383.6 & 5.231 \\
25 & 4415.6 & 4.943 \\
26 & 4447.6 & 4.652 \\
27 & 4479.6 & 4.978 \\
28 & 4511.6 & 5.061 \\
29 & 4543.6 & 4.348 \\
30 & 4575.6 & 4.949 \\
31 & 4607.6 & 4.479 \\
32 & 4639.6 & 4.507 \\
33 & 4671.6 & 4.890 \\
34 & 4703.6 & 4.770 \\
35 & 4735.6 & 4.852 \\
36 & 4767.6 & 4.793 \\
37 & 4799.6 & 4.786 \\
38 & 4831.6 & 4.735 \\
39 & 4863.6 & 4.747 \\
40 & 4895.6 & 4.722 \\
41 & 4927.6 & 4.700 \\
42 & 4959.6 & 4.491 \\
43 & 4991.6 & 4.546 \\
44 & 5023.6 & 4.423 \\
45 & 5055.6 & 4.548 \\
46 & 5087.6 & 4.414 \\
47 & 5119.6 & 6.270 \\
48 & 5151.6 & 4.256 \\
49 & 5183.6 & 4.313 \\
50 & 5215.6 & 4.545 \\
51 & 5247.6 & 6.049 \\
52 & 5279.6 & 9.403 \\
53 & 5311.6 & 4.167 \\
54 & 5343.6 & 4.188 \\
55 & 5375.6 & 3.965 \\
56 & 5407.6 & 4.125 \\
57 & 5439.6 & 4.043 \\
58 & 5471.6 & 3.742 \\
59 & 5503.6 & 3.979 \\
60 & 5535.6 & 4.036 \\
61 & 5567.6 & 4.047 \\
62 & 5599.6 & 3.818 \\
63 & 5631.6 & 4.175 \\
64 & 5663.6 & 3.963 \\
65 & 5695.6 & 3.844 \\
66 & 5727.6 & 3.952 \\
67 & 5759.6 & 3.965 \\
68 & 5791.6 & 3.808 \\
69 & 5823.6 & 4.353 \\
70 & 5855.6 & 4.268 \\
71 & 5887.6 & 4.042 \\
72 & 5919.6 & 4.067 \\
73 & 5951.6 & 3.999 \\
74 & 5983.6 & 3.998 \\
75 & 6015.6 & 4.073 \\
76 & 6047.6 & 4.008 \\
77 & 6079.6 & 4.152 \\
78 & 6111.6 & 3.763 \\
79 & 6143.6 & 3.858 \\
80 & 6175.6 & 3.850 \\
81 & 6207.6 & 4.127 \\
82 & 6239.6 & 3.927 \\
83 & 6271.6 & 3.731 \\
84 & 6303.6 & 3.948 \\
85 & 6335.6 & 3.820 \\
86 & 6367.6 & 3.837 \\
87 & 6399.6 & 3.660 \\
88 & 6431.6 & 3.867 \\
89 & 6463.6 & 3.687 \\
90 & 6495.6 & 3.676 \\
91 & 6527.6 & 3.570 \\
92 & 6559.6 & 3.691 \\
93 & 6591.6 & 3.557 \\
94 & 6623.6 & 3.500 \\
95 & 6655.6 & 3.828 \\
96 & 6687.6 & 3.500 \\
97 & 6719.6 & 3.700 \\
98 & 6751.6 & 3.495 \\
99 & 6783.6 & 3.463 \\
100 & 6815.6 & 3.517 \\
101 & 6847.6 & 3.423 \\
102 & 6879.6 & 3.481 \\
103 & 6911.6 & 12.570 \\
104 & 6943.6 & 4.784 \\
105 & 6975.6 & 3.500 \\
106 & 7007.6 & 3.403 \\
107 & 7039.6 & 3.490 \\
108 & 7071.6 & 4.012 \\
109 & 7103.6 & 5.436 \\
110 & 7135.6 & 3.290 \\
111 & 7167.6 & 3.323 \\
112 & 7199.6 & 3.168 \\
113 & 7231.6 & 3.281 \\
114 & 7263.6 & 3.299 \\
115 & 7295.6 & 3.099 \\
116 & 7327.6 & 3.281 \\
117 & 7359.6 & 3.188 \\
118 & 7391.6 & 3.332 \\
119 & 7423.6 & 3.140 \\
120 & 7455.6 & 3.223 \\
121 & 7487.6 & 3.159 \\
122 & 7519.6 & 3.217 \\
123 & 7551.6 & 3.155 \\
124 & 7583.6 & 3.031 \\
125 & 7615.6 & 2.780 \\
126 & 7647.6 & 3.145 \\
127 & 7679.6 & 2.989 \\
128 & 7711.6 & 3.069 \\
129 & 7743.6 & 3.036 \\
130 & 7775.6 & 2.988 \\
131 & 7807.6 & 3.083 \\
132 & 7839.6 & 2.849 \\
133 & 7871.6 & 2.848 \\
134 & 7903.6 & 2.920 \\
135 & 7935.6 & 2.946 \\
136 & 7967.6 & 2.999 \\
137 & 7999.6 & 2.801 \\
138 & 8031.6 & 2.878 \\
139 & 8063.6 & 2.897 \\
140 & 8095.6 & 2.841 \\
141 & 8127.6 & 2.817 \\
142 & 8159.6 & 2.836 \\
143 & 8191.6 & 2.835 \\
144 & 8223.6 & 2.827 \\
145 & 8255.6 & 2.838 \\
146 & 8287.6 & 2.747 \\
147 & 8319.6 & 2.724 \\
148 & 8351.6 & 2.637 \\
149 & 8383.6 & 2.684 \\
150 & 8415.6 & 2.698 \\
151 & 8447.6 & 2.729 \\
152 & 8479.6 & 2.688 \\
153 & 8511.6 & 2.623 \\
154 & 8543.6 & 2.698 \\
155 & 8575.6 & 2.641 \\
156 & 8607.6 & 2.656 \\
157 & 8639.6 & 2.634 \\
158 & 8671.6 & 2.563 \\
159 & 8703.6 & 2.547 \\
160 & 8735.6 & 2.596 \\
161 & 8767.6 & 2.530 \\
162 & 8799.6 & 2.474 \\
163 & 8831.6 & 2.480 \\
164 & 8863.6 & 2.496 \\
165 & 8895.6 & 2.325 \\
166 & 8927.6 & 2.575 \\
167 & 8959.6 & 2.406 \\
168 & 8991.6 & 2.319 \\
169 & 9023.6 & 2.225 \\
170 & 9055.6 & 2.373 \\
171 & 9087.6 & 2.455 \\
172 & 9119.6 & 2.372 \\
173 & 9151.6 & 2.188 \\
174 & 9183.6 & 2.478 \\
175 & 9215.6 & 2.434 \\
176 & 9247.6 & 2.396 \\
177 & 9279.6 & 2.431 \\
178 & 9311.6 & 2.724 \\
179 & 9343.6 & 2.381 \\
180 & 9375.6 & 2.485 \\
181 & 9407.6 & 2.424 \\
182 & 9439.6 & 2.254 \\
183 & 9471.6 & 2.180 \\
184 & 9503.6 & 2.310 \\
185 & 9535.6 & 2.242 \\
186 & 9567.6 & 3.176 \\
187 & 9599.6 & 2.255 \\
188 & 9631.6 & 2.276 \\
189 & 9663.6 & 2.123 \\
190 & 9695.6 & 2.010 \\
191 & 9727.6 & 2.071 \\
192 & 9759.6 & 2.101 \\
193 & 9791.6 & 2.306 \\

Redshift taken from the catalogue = 0.055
